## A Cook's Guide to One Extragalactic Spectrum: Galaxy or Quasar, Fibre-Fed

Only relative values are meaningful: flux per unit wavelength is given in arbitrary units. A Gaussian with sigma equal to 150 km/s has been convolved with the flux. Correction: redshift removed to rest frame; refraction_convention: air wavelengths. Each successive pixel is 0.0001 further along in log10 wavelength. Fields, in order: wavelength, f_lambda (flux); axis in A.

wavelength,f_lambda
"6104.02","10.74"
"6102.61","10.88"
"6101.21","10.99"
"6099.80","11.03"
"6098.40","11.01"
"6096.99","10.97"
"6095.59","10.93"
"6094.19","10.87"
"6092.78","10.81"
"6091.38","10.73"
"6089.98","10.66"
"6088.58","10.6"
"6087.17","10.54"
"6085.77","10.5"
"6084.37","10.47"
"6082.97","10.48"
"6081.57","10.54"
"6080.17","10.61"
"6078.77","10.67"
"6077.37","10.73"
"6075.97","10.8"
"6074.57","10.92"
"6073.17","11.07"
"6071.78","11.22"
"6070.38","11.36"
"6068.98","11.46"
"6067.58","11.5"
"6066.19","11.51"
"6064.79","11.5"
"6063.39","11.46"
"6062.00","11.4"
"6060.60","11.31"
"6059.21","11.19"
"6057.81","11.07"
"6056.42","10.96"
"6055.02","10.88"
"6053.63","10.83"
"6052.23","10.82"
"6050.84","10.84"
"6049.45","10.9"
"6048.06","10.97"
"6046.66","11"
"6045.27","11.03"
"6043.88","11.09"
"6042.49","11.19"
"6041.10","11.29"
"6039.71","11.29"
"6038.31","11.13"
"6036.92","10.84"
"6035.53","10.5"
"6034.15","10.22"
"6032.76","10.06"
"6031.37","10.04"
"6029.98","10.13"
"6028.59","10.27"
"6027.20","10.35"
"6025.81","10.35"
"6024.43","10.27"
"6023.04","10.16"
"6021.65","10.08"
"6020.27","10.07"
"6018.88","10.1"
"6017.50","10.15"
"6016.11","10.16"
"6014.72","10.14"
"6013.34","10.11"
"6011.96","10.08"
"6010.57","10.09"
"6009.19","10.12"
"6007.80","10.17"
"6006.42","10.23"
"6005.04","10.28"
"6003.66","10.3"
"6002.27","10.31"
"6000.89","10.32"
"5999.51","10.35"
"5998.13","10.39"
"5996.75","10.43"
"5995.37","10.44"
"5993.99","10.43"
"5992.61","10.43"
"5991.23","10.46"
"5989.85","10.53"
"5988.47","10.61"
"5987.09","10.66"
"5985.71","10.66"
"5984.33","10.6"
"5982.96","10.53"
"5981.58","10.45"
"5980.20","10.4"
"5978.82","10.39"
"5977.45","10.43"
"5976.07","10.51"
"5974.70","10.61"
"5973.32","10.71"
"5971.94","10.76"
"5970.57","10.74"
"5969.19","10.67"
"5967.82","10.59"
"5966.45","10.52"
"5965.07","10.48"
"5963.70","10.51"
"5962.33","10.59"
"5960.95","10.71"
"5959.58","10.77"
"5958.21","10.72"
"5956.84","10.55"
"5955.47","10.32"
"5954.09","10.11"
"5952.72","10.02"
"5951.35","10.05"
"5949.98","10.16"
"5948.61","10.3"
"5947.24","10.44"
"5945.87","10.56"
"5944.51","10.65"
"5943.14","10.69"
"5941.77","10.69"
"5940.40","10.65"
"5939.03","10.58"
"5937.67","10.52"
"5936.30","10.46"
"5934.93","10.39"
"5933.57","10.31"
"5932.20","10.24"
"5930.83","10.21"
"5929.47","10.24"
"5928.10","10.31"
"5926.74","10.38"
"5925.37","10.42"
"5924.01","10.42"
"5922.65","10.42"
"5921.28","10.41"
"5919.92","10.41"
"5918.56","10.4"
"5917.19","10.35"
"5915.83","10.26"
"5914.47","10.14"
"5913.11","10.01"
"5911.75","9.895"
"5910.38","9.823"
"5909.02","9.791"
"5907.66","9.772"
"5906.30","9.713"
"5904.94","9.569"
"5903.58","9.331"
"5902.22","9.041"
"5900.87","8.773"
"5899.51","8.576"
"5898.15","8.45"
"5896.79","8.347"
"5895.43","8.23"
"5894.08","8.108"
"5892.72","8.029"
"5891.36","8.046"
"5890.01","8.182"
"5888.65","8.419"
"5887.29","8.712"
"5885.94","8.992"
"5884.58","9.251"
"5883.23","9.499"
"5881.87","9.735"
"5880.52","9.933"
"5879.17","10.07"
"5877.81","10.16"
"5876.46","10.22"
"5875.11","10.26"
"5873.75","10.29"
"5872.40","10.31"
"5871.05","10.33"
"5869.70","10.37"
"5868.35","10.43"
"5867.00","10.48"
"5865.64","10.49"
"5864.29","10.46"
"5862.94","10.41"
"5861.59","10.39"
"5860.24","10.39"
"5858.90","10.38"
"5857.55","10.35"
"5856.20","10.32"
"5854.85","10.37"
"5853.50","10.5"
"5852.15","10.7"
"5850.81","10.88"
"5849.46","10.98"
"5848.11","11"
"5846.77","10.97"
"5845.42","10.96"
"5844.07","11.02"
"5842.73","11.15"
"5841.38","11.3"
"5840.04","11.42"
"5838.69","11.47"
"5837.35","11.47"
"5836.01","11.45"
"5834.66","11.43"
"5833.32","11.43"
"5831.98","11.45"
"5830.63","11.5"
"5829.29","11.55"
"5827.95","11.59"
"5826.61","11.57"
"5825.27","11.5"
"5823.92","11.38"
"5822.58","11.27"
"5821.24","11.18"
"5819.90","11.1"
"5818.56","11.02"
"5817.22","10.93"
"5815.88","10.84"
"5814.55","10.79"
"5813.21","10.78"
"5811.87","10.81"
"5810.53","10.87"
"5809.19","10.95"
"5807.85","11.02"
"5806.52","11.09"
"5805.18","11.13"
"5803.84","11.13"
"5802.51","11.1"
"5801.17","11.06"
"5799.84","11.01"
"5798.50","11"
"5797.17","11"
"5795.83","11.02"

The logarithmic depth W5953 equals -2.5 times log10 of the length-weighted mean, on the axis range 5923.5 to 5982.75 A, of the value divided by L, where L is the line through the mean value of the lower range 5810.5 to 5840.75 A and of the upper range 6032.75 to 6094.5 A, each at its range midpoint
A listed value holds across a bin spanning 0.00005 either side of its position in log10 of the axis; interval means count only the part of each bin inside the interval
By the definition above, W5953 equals 0.06 mag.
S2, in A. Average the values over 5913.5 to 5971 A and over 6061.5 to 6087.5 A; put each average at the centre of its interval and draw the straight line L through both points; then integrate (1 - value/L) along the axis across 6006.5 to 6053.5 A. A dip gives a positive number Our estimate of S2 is 1.4 A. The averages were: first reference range 10.4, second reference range 11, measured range 10.5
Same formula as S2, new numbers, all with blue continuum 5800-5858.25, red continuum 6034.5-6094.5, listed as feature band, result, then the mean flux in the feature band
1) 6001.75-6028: 1.9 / 10.2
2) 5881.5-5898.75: 3.8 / 8.59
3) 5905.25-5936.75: 2.4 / 10.2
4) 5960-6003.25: 1.9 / 10.5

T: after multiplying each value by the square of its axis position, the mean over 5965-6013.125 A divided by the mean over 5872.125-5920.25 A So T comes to 1.15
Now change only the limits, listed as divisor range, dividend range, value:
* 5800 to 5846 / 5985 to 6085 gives 1.02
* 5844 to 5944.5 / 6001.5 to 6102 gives 1.13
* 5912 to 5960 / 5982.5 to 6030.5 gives 1.02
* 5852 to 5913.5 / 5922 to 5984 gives 1.11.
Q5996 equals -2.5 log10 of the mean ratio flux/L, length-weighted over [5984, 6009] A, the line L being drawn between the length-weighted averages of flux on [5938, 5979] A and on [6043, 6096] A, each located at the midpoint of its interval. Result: 0.026 mag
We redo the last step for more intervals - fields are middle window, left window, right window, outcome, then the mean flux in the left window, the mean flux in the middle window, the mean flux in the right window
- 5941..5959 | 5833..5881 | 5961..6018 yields 0.01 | 10.7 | 10.4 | 10.4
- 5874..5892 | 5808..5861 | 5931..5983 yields 0.16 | 11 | 9.37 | 10.5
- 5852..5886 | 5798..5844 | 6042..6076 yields 0.10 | 11.2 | 10.2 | 11.1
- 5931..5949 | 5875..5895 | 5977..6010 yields -0.08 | 9.13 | 10.5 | 10.4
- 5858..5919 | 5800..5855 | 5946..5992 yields 0.13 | 11.1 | 9.62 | 10.5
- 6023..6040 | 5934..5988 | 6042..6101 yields 0.04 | 10.5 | 10.4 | 11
